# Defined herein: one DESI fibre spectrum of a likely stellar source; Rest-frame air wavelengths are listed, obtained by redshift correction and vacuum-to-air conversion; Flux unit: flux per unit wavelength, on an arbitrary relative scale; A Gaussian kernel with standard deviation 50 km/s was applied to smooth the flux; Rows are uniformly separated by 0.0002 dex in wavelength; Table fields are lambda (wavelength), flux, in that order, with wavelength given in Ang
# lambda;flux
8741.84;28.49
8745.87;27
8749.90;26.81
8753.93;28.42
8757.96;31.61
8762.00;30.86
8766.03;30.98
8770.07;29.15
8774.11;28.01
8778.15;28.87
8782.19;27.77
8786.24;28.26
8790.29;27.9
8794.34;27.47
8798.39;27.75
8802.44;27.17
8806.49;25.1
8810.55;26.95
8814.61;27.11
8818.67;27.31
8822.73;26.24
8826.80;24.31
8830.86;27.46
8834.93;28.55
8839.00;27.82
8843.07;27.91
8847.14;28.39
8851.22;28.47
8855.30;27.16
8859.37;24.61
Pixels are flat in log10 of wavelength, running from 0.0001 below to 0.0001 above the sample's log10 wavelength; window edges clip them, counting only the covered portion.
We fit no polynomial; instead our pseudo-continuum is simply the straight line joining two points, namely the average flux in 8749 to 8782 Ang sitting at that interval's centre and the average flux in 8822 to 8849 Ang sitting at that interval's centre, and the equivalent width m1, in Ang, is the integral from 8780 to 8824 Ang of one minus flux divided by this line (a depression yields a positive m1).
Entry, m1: 1.65 Ang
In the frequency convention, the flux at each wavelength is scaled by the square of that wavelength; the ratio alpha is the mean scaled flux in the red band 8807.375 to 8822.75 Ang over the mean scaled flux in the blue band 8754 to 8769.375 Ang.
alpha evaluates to 0.89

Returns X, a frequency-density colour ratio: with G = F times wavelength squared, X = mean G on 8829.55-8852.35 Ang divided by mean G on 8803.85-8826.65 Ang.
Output 1.07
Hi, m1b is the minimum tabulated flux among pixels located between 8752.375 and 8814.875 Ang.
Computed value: 25.1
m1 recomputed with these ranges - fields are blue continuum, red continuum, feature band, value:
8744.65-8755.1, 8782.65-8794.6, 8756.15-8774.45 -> -1.8 Ang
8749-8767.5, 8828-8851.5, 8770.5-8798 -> 1.1 Ang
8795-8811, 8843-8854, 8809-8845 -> 0.6 Ang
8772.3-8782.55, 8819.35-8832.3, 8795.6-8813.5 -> 0.2 Ang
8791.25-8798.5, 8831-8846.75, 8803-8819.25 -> 0.7 Ang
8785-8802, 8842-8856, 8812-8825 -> 0.5 Ang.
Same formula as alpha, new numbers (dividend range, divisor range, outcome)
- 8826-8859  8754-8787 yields 0.95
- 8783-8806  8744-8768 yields 0.95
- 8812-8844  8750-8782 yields 0.93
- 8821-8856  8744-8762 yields 0.97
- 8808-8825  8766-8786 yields 0.94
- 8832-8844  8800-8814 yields 1.07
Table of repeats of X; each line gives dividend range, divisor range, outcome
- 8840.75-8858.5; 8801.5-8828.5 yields 1.06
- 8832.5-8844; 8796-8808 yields 1.06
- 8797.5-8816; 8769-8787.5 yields 0.95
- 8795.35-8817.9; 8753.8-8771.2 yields 0.89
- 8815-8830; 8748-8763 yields 0.91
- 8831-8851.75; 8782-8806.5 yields 1.03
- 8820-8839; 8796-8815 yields 1.00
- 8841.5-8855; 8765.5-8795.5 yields 1.00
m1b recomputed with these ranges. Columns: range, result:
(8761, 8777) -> 28.01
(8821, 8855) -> 24.31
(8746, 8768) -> 26.81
